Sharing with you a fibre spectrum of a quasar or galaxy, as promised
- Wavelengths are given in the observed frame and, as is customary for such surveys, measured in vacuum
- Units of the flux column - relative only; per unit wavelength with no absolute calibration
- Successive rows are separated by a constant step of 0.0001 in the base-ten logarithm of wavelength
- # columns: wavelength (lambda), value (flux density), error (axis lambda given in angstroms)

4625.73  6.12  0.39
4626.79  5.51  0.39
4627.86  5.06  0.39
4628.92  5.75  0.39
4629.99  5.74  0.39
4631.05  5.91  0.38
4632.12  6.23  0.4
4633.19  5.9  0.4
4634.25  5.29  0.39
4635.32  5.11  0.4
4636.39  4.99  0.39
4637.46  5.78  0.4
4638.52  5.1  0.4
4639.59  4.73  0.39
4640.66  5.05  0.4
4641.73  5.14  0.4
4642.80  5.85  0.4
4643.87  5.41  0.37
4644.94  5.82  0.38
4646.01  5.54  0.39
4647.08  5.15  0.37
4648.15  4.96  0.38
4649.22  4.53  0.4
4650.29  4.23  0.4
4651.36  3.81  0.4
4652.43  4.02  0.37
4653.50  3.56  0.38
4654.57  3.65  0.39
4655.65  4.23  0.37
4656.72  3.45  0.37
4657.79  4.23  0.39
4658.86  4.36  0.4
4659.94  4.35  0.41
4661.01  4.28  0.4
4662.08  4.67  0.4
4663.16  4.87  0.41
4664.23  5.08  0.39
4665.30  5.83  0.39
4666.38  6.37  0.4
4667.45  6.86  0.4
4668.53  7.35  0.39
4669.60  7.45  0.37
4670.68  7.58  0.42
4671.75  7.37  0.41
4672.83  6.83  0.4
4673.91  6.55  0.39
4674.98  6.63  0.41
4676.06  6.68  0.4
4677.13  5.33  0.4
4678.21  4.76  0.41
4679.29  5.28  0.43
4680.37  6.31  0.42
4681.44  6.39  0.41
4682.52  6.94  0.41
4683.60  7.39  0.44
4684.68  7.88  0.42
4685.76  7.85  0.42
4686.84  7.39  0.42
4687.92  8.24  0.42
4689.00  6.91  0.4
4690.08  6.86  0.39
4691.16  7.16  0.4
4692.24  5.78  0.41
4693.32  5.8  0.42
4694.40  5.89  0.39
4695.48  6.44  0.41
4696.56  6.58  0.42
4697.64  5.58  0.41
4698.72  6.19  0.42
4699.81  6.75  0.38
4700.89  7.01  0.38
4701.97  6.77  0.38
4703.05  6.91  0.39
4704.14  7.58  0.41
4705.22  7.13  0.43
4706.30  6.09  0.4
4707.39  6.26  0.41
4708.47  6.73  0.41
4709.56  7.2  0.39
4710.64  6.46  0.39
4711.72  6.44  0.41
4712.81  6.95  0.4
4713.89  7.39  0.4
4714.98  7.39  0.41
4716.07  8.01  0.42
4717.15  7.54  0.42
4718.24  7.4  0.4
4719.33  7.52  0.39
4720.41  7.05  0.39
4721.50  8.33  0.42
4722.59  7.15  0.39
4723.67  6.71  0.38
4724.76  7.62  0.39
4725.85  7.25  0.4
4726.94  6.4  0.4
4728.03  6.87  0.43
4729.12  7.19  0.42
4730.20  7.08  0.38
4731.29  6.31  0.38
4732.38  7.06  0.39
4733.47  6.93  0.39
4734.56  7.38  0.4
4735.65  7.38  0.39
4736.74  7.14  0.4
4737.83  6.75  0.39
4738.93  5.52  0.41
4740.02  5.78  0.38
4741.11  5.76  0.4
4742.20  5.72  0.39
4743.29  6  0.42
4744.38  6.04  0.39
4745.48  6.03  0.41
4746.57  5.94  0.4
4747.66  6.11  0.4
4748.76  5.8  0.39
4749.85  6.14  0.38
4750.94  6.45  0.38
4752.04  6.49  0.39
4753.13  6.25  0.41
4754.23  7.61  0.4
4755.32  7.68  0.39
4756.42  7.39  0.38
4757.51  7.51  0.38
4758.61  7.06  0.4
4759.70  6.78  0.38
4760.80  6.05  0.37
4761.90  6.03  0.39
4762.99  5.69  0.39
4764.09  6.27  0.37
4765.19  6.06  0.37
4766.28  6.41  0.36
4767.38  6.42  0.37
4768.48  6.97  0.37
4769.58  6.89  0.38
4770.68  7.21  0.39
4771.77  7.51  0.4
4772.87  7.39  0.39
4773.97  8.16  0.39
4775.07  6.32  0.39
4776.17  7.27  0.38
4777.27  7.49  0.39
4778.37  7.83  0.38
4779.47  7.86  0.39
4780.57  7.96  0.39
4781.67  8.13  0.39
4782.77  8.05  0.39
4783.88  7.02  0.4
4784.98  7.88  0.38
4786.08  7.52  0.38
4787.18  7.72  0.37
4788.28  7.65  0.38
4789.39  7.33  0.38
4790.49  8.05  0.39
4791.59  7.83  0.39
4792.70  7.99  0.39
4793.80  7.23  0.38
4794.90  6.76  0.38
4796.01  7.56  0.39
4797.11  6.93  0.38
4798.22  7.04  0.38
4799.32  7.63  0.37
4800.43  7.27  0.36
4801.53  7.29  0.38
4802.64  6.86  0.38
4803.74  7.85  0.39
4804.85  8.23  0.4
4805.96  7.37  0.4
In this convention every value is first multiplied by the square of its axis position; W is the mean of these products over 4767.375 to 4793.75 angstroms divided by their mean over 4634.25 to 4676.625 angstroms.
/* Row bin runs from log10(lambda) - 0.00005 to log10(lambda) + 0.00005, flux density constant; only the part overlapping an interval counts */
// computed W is 1.5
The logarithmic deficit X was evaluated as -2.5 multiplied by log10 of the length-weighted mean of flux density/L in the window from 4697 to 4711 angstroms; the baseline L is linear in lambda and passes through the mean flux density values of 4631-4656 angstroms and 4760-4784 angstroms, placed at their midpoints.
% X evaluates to -0.12 mag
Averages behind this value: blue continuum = 4.98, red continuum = 7.04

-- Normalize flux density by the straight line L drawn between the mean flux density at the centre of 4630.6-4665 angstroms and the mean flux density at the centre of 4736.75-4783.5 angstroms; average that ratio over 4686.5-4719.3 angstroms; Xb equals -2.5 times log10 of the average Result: -0.18 mag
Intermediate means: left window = 4.86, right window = 6.74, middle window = 6.83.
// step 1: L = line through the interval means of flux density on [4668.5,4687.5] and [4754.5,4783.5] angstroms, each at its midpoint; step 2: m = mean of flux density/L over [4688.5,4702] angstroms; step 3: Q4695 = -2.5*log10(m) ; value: 0.07 mag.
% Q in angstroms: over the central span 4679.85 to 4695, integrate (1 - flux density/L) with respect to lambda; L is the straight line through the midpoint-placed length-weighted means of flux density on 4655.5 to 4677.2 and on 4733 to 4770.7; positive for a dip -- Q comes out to -2.5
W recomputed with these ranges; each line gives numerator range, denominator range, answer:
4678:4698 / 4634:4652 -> 1.33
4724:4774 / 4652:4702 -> 1.13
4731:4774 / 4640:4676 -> 1.29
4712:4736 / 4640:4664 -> 1.62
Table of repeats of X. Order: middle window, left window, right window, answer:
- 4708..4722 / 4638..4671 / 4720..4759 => -0.16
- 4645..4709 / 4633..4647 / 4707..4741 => 0.02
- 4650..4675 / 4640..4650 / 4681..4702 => 0.11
